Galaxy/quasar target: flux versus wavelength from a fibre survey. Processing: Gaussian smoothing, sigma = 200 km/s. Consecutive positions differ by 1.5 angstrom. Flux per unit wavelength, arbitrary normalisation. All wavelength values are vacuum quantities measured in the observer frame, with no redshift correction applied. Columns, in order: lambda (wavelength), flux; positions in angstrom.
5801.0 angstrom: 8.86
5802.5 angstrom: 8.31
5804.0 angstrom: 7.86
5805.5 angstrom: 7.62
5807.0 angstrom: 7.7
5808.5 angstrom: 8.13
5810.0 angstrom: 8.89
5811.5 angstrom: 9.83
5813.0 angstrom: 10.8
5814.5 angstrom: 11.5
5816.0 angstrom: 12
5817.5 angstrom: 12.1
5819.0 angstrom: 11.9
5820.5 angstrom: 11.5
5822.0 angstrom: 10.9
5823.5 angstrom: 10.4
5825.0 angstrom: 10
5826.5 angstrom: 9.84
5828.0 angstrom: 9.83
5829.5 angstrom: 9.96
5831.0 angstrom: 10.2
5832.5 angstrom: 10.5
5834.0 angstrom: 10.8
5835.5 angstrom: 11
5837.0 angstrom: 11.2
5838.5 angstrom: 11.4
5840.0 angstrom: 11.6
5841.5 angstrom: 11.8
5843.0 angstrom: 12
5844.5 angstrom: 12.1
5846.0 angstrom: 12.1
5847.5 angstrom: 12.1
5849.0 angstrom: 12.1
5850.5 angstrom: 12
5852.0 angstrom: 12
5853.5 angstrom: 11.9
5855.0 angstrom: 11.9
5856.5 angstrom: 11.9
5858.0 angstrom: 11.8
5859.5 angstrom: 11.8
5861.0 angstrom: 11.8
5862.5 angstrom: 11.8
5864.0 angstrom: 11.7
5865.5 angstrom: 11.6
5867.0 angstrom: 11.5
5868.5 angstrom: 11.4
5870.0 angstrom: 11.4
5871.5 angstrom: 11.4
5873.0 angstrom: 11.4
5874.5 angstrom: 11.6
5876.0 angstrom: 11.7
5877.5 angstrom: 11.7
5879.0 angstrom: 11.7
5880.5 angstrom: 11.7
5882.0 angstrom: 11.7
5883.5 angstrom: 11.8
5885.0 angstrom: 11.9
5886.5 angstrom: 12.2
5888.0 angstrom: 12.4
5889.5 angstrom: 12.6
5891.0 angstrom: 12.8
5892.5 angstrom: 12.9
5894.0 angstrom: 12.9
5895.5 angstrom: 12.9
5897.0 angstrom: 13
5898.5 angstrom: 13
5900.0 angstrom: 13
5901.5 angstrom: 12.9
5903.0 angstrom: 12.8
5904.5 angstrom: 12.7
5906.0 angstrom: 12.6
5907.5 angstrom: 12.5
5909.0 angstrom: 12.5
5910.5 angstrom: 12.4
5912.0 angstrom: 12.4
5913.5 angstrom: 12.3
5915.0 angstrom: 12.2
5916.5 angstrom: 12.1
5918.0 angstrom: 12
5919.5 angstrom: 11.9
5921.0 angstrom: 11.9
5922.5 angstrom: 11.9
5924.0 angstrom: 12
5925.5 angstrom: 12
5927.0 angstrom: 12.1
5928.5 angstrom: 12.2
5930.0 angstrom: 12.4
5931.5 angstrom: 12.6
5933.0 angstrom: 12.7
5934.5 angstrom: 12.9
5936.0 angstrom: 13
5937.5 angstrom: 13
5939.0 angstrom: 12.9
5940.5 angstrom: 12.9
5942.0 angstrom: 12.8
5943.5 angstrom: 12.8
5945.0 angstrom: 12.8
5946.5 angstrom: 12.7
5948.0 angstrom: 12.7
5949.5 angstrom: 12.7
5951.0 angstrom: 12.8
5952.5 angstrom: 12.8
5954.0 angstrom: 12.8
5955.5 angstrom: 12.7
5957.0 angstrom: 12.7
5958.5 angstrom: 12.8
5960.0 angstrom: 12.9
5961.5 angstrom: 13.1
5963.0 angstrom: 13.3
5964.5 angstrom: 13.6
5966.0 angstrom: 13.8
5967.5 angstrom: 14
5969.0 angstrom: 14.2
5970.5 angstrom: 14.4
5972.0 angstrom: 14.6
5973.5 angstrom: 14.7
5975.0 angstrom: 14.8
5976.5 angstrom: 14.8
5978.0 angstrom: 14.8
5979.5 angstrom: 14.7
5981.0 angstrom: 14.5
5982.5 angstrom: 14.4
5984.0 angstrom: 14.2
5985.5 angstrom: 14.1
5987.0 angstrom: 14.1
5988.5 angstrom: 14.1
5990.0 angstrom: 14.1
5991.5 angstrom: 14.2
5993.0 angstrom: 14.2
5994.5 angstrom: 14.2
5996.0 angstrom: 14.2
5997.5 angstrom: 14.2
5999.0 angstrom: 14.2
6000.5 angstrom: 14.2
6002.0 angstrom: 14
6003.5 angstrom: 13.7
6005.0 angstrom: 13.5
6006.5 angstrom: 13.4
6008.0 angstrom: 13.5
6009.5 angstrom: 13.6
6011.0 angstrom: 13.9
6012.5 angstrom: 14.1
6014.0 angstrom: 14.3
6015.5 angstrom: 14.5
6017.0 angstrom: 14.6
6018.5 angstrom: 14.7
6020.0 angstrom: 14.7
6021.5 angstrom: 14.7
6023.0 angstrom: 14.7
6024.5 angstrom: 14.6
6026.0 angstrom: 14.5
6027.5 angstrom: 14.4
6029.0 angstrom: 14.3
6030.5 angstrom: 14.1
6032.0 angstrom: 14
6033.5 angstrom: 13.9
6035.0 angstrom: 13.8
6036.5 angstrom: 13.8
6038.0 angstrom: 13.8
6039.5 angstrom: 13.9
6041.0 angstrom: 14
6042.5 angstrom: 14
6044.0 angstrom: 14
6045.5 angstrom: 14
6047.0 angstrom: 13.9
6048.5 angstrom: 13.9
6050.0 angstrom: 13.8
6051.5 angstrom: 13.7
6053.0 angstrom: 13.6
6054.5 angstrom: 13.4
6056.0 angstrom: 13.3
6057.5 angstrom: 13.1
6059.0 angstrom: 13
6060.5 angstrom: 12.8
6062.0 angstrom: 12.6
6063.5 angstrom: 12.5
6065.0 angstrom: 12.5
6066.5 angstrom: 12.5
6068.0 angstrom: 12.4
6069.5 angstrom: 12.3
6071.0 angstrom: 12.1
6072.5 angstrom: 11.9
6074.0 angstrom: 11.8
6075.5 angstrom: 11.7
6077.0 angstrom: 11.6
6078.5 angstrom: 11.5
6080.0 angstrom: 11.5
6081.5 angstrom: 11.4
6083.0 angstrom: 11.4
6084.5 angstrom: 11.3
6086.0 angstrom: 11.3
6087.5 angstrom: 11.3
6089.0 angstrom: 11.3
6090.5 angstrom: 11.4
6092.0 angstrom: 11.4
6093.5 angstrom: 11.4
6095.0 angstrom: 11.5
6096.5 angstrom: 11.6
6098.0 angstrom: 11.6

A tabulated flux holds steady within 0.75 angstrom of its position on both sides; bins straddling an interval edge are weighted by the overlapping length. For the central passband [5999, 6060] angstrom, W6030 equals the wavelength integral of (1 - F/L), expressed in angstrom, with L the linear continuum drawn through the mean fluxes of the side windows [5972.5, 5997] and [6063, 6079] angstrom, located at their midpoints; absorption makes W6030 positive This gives -3.69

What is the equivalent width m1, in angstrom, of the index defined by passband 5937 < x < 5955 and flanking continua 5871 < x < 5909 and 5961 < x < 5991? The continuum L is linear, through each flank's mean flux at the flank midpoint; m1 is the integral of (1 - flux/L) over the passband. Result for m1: 1.0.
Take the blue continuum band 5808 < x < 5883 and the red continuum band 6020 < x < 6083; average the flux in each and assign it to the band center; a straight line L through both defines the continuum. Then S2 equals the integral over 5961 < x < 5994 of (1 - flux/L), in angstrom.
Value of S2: -4.4 angstrom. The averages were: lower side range 11.3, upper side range 13.2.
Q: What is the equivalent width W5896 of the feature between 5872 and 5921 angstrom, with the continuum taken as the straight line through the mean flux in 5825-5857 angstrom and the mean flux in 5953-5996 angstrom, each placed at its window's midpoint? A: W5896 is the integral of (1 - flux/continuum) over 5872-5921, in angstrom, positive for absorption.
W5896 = 0.4 angstrom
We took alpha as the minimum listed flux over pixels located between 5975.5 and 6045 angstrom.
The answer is 13.4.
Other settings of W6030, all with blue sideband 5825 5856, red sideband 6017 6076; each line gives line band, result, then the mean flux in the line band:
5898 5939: -1.1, 12.4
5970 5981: -1.7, 14.7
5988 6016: -2.1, 14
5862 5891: -0.2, 11.8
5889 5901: -1.0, 12.9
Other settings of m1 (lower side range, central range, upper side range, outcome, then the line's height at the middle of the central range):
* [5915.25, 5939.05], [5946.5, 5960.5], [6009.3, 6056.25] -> 0.01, 12.8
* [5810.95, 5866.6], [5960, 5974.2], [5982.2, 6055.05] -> -0.65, 13.3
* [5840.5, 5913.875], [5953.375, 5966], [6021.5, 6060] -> -0.01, 13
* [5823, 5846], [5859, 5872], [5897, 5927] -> -0.13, 11.5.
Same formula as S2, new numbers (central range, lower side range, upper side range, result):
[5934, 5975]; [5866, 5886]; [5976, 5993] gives 1.11 angstrom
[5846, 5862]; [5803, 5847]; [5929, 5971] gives -1.20 angstrom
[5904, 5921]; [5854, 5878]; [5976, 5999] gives 0.49 angstrom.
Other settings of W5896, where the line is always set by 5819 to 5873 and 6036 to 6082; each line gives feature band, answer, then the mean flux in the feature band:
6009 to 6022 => -1.8 angstrom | 14.4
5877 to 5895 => -0.9 angstrom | 12.2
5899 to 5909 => -0.8 angstrom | 12.7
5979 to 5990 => -1.7 angstrom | 14.3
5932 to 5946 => -1.0 angstrom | 12.9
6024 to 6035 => -1.3 angstrom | 14.2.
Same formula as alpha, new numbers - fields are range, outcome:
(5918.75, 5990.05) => 11.9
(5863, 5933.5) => 11.4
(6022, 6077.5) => 11.6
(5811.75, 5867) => 9.83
